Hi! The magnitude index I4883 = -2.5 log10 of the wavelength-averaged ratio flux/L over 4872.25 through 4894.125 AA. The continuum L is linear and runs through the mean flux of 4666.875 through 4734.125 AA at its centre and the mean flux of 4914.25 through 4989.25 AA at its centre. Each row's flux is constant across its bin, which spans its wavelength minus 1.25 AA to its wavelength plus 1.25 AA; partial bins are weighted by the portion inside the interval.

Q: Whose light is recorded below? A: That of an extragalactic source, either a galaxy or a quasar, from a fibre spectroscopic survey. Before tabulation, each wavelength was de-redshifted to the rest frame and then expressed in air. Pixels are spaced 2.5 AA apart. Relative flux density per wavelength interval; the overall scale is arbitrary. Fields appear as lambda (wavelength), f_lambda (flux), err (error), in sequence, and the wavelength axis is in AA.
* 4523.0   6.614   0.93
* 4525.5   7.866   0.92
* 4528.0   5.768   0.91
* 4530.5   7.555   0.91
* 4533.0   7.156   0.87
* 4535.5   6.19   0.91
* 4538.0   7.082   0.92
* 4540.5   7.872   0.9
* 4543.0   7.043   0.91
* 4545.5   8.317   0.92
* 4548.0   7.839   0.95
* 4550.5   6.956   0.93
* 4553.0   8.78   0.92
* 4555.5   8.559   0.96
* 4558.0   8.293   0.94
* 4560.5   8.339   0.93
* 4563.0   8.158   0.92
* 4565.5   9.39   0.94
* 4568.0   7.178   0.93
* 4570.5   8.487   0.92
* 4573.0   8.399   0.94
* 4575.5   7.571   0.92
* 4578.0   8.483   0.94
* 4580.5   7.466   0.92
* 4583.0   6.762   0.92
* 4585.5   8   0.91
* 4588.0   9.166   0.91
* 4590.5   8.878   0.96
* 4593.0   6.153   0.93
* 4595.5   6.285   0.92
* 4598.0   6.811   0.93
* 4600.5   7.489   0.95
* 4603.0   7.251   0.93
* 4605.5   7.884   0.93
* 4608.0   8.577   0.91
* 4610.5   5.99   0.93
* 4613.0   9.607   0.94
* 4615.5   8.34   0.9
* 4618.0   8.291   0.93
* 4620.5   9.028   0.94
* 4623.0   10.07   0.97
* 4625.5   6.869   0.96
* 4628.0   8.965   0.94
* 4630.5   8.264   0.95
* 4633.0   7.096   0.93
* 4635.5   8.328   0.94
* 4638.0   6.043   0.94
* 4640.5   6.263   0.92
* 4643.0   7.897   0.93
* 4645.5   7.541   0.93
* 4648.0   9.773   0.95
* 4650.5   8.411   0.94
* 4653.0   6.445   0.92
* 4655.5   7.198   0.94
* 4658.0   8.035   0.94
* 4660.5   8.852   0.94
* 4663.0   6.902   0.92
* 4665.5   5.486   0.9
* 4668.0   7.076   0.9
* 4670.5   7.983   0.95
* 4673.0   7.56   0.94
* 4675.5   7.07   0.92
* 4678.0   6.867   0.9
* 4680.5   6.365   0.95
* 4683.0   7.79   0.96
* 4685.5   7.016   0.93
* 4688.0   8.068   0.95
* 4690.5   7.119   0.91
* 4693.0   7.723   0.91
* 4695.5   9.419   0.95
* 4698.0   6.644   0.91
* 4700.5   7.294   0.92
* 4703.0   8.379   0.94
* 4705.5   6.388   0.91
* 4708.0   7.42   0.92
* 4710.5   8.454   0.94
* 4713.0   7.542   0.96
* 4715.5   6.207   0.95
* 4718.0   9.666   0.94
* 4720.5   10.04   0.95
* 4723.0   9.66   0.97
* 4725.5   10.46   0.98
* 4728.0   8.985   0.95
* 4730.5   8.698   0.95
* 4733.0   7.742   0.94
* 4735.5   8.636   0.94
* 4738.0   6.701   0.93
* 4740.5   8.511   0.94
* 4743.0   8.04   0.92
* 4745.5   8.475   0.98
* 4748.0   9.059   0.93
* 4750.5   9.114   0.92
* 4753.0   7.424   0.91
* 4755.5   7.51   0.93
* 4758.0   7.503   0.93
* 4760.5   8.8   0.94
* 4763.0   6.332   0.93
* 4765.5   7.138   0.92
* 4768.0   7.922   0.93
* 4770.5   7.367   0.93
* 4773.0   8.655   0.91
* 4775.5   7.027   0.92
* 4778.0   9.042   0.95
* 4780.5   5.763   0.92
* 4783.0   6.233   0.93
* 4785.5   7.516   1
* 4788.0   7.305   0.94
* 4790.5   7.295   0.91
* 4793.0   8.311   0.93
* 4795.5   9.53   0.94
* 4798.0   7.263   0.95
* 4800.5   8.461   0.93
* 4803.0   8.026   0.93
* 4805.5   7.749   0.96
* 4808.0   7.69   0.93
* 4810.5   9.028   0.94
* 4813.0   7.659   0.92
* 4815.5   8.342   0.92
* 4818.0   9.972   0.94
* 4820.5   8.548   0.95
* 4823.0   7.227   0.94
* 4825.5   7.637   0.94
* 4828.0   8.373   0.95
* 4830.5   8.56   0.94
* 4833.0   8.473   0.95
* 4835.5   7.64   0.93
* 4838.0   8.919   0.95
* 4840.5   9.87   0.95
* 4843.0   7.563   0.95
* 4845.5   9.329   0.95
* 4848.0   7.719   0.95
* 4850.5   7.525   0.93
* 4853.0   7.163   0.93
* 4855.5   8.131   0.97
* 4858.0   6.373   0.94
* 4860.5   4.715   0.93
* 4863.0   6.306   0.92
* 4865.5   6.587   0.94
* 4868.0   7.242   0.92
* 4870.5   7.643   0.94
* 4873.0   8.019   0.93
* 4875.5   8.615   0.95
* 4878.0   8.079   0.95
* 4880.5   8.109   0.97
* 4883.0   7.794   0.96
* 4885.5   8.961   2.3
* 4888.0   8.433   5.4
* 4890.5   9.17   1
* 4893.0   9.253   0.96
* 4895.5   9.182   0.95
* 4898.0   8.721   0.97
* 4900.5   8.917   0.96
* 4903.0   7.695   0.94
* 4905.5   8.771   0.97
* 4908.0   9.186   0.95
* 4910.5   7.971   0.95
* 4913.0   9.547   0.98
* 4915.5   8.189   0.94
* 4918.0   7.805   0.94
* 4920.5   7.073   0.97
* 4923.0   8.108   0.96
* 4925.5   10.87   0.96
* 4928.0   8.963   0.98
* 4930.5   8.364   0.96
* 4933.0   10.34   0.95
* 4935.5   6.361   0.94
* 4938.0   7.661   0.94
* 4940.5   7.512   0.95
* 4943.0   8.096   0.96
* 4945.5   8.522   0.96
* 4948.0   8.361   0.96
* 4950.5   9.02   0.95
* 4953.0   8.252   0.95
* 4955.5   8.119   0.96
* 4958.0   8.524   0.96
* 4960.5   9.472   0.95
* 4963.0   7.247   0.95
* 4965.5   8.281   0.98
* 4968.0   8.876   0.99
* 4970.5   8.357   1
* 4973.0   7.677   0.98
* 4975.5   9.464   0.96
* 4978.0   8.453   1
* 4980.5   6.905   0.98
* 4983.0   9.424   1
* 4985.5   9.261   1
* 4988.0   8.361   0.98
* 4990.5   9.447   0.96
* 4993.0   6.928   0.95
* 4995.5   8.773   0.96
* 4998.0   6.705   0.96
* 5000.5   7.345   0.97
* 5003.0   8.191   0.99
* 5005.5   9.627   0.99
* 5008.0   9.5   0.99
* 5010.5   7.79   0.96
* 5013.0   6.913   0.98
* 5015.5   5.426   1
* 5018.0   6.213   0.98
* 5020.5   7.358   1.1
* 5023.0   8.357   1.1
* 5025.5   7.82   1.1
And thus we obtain -0.030 mag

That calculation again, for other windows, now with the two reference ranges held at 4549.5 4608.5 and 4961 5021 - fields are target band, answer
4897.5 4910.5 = -0.08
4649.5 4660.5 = 0.04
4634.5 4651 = 0.03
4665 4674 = 0.11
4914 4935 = -0.08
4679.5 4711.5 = 0.05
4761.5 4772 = 0.10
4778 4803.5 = 0.05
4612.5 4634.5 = -0.07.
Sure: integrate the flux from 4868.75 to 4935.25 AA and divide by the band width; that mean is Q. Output 8.56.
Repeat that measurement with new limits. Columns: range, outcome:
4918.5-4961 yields 8.42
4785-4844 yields 8.22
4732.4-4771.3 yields 7.9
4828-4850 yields 8.47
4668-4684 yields 7.25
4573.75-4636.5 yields 7.91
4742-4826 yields 7.91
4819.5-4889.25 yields 7.84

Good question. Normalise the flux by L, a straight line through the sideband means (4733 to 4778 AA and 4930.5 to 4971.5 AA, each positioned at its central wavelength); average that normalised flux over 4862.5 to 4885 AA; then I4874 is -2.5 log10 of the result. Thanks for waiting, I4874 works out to 0.06 mag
